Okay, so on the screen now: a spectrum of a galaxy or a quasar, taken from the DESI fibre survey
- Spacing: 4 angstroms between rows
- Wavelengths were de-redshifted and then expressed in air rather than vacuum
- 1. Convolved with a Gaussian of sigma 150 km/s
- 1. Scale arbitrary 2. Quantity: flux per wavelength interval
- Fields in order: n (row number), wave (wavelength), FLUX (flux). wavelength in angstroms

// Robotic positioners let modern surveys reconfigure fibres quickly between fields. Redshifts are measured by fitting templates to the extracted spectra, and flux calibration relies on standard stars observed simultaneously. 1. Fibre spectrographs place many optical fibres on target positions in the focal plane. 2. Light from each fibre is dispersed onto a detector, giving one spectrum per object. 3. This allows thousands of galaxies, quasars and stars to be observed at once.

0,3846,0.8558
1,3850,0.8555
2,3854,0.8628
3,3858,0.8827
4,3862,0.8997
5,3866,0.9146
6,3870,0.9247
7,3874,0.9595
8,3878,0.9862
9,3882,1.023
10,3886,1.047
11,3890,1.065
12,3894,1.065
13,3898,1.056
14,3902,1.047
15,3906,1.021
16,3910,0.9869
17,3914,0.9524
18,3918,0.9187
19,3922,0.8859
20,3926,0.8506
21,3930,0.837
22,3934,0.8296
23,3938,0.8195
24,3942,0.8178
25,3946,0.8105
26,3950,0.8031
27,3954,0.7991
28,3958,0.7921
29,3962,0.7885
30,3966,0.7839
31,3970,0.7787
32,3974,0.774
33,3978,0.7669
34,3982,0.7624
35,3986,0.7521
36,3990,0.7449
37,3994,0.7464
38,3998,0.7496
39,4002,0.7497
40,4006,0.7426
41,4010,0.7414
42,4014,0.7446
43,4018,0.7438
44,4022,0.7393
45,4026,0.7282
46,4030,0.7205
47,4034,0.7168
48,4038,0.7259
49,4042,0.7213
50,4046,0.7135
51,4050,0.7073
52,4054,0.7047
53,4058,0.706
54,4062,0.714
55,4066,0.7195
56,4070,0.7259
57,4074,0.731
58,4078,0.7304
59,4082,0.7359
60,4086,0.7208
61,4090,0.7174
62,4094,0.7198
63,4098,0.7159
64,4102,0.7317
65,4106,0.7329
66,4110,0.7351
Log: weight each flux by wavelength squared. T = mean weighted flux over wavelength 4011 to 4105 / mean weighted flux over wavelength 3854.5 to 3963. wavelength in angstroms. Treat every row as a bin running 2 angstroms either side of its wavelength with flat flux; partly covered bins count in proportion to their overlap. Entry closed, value 0.85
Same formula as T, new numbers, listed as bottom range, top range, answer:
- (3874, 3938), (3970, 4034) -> 0.81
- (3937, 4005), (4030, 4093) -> 0.97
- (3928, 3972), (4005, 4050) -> 0.94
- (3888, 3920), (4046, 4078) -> 0.76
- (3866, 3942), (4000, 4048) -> 0.82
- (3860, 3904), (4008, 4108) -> 0.79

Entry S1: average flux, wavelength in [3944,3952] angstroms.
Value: 0.807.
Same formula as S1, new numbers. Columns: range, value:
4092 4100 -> 0.718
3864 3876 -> 0.933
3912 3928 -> 0.902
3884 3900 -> 1.06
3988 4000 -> 0.747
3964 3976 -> 0.779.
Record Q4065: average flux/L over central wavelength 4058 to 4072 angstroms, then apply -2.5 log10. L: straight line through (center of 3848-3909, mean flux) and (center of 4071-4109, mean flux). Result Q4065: 0.06 mag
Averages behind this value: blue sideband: 0.974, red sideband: 0.726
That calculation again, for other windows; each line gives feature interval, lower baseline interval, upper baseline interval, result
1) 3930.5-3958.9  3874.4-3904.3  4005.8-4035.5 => 0.122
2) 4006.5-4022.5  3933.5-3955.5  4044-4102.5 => 0.028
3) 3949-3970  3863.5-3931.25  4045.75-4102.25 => 0.120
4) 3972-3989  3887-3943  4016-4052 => 0.082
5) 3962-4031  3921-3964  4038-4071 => 0.023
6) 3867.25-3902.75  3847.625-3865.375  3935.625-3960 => -0.187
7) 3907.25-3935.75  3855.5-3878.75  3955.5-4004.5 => -0.062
